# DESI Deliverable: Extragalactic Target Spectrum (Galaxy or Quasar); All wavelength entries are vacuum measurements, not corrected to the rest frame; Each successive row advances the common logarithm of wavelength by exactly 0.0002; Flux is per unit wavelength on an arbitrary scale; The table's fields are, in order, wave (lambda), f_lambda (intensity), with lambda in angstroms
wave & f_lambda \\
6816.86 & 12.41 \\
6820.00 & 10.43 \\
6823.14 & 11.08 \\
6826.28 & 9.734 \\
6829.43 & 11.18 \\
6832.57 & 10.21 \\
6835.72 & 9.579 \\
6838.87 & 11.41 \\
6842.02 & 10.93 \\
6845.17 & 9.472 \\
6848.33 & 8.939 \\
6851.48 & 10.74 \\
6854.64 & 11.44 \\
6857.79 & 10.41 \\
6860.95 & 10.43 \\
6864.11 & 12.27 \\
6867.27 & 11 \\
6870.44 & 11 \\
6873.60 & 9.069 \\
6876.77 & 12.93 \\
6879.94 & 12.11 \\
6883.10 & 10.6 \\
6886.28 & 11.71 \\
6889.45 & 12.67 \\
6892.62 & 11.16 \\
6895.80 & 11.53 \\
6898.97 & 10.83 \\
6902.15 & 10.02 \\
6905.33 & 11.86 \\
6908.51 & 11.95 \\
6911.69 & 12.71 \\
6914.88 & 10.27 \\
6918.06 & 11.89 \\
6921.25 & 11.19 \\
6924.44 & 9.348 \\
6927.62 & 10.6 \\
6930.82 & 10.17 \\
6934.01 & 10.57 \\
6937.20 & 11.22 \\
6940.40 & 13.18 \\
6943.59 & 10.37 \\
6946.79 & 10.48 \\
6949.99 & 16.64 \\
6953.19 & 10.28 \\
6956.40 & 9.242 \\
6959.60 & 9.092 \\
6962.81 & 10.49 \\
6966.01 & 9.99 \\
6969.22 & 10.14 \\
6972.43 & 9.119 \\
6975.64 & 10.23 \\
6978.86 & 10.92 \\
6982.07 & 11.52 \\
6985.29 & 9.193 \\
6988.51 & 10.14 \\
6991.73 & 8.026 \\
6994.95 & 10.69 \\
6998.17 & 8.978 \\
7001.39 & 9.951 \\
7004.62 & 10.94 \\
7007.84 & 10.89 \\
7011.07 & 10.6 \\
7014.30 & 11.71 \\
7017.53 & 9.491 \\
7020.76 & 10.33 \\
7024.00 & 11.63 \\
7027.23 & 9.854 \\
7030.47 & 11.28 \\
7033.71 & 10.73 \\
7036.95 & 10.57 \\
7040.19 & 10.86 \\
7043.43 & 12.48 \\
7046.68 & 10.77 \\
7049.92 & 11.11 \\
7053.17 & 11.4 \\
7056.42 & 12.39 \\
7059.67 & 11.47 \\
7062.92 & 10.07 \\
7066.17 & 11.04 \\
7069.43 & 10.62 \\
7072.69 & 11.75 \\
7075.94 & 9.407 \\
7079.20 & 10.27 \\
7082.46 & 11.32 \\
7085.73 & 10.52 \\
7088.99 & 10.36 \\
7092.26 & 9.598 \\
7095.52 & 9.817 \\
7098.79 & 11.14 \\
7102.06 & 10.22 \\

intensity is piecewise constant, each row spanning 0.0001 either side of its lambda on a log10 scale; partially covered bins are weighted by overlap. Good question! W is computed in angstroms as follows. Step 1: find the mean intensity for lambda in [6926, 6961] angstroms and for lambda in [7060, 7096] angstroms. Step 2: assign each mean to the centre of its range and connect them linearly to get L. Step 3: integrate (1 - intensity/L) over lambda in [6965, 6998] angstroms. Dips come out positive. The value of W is 2.9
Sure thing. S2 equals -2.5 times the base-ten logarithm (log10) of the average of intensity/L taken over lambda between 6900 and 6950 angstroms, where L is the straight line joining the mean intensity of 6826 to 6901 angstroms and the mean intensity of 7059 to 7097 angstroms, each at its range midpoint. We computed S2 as -0.04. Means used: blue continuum 10.9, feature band 11.2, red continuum 10.5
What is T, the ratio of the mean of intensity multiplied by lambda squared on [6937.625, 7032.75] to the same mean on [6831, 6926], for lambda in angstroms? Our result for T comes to 0.99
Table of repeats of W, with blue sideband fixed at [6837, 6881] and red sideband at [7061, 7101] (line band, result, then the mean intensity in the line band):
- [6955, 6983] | 1.62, 10.1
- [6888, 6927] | -1.79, 11.3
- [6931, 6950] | -1.49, 11.6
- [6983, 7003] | 2.01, 9.56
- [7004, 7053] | -1.48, 10.9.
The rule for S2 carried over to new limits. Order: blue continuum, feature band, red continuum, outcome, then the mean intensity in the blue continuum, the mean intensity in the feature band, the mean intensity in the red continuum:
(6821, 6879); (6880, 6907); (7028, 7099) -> -0.06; 10.7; 11.3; 10.8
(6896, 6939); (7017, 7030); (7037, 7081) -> 0.06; 11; 10.5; 11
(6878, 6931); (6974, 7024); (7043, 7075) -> 0.10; 11.3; 10.3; 11.2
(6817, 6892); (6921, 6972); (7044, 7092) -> 0.01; 10.9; 10.8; 10.9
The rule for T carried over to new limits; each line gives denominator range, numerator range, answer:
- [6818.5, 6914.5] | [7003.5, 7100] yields 1.04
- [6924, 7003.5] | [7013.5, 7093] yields 1.07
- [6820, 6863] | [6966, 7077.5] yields 1.07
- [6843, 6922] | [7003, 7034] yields 1.00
